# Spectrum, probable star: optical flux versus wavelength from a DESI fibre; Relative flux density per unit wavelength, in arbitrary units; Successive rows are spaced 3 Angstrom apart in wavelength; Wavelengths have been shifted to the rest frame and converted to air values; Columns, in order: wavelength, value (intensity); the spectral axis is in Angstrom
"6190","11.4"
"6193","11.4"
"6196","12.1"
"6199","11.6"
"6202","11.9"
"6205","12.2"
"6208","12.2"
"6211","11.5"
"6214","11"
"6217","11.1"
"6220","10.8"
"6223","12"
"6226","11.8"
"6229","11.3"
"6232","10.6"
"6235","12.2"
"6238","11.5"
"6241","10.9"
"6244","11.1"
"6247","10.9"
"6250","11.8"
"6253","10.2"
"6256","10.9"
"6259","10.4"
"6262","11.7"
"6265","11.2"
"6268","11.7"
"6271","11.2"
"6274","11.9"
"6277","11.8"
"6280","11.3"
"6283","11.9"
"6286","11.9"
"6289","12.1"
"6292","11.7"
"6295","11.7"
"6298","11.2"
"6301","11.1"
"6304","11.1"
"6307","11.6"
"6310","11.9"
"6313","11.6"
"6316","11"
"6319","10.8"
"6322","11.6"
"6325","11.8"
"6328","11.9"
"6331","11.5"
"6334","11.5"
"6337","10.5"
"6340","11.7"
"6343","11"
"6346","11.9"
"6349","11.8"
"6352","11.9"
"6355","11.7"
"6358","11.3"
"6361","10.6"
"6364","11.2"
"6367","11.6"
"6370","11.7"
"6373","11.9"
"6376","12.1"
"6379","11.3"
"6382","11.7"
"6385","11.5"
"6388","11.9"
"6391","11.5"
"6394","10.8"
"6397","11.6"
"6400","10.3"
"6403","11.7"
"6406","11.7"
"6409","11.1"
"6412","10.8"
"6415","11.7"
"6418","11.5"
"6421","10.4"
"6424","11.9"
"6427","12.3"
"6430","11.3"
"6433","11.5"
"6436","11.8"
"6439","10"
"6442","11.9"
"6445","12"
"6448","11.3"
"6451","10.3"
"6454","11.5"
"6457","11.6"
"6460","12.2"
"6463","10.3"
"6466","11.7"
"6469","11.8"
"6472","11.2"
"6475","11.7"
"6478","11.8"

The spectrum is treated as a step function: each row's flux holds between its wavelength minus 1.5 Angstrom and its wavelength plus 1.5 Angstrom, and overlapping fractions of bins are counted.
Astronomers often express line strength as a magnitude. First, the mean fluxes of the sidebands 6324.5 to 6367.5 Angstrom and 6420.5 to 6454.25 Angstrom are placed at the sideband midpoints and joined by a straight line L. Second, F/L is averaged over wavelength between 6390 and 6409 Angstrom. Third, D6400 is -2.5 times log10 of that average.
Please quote 0.02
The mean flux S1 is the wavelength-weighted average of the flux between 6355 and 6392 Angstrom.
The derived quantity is 11.5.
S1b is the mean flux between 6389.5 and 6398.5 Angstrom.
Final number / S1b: 11.3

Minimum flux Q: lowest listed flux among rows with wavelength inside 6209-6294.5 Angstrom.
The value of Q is 10.2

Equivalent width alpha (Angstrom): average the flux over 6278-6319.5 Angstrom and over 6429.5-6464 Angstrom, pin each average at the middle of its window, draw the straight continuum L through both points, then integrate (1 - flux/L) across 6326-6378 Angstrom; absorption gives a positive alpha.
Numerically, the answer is -0.3 Angstrom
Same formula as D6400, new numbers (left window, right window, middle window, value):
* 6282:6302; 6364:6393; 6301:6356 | 0.02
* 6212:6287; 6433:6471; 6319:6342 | -0.01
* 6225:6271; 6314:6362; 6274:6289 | -0.05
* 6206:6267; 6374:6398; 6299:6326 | 0.00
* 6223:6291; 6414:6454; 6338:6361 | -0.01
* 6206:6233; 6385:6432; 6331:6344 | 0.02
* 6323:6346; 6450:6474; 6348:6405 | -0.01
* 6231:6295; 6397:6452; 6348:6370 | -0.01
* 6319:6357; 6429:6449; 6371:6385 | -0.02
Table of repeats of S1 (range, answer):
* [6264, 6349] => 11.5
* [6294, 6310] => 11.4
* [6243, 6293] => 11.4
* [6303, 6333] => 11.5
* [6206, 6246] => 11.4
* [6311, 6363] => 11.4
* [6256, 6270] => 11.2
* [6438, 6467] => 11.3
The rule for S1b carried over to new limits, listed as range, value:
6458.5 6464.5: 11.2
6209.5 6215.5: 11.2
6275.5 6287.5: 11.7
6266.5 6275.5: 11.6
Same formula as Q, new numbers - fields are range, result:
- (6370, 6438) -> 10.3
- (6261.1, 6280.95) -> 11.2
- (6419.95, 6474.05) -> 10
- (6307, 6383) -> 10.5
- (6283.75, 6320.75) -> 10.8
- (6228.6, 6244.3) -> 10.6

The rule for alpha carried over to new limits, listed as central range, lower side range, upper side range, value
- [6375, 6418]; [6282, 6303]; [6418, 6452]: 0.1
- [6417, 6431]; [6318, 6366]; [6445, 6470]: -0.1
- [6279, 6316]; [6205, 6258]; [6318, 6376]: -0.5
